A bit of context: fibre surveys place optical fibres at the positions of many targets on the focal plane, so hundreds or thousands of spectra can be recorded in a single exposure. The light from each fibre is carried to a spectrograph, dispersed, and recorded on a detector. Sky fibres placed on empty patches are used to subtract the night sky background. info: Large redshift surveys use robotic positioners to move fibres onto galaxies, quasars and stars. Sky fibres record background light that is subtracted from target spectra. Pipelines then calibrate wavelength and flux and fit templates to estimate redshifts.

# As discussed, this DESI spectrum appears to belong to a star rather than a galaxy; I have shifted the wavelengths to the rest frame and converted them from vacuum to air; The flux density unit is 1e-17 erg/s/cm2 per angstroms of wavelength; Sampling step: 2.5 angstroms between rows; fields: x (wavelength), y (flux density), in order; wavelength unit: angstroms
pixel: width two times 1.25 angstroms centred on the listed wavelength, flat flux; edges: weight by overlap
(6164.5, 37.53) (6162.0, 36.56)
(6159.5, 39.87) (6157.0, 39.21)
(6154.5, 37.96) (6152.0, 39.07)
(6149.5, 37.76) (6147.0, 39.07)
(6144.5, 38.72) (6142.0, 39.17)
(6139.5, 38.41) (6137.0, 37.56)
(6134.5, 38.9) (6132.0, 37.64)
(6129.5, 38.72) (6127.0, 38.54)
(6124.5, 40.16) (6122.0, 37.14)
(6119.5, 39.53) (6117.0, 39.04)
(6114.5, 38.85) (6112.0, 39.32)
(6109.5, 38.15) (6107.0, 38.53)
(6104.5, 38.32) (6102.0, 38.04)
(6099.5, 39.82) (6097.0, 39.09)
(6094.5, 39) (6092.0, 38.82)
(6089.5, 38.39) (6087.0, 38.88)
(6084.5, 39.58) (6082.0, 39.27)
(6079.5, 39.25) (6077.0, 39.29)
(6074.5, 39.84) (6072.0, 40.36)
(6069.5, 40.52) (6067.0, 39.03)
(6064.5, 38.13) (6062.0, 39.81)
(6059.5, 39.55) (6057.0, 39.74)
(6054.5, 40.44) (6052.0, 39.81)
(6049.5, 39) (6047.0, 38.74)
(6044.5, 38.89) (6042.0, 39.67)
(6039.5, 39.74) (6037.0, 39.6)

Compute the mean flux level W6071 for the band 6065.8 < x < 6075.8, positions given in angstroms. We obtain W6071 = 39.9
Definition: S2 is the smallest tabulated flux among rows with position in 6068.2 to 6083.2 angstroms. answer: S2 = 39.25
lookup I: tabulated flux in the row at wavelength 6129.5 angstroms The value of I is 38.72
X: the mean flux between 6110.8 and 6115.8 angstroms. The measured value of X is 39.1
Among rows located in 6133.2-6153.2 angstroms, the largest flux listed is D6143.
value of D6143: 39.17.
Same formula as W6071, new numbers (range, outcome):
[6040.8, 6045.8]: 39.3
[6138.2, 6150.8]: 38.6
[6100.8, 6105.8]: 38.2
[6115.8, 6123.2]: 38.6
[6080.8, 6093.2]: 39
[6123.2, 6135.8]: 38.8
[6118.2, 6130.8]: 38.8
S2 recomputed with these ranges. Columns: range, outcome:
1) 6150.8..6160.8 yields 37.96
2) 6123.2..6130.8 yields 38.54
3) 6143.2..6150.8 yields 37.76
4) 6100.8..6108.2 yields 38.04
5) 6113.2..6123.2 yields 37.14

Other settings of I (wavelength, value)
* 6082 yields 39.27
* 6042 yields 39.67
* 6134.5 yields 38.9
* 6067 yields 39.03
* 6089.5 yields 38.39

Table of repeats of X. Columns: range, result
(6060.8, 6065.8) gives 39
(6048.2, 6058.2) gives 39.7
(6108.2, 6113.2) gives 38.7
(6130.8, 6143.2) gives 38.3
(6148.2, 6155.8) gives 38.3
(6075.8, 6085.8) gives 39.3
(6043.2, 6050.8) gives 38.9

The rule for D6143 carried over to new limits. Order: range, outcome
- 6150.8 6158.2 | 39.21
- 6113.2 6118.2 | 39.04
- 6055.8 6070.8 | 40.52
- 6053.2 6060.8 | 40.44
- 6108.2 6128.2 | 40.16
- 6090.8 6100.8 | 39.82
